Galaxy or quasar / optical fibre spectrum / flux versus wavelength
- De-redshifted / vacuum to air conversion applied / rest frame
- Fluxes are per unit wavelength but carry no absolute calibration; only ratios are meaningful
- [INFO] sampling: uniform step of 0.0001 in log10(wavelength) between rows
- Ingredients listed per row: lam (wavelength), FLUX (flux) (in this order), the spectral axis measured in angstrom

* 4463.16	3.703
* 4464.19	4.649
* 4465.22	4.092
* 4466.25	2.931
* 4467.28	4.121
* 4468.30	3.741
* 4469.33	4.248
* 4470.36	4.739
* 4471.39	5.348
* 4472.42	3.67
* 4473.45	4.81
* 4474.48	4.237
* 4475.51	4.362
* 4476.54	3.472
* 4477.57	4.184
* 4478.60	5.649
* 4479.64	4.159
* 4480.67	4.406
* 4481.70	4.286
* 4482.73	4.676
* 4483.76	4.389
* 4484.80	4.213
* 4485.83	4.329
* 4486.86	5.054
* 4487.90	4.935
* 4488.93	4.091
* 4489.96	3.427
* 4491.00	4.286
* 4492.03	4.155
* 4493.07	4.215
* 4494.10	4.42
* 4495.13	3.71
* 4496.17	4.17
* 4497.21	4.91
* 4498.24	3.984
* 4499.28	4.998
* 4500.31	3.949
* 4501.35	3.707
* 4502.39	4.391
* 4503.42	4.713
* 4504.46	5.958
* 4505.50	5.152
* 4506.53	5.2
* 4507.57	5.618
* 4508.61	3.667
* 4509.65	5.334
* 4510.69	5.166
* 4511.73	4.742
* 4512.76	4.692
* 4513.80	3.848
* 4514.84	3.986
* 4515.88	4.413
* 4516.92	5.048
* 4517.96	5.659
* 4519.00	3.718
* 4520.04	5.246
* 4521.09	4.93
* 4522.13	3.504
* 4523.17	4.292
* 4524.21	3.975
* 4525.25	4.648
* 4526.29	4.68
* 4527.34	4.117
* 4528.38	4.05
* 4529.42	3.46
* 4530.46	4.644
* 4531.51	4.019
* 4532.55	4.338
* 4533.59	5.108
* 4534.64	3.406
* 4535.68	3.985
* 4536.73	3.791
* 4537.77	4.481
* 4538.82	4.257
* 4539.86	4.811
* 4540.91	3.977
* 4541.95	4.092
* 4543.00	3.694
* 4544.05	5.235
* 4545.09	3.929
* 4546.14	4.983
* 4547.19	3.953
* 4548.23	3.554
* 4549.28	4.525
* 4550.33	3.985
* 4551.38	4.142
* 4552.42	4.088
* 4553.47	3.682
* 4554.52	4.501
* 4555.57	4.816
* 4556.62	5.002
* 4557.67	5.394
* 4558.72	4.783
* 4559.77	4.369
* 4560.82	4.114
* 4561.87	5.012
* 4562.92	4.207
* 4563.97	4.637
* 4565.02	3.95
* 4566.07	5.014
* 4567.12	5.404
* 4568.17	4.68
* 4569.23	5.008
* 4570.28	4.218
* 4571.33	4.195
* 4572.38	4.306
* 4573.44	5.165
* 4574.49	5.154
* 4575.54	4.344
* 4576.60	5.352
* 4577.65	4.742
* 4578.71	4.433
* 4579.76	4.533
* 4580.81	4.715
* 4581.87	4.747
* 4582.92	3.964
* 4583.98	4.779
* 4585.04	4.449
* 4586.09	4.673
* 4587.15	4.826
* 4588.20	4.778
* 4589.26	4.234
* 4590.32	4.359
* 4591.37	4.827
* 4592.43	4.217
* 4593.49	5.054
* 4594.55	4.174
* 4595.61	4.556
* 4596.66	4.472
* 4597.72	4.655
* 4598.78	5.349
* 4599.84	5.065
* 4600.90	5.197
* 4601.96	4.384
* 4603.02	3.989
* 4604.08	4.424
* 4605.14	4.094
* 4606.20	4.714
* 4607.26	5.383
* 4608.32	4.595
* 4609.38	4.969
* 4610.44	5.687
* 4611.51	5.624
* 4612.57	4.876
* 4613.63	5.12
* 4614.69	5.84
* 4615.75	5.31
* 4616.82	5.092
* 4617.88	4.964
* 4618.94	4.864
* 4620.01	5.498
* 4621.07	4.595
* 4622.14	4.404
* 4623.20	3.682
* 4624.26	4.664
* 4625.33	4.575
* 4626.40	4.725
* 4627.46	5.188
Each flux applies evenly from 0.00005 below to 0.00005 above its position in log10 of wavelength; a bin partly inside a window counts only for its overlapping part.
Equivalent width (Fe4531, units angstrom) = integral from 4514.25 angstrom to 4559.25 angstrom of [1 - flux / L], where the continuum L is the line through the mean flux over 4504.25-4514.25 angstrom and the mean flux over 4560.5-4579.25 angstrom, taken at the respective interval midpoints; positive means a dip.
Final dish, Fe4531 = 4.3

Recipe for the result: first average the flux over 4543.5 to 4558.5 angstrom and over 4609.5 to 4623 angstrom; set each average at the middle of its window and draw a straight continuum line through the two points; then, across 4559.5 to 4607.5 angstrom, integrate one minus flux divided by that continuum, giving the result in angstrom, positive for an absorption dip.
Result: 1.4 angstrom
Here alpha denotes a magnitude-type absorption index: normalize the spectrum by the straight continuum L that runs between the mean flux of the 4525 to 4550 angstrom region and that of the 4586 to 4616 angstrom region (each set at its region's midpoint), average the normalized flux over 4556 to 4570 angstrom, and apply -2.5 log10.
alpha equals -0.063 mag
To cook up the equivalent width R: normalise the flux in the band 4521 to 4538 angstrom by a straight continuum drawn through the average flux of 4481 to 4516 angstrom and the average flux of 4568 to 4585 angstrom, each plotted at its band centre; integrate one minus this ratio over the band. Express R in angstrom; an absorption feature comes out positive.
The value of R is 1.4 angstrom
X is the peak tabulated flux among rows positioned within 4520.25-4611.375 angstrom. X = 5.687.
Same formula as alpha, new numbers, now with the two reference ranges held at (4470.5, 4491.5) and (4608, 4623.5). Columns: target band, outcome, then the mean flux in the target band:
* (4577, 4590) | 0.07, 4.58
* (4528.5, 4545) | 0.11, 4.21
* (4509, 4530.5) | 0.03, 4.48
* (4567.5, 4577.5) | 0.02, 4.72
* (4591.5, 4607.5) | 0.07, 4.64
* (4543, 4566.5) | 0.08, 4.43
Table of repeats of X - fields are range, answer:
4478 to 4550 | 5.958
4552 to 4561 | 5.394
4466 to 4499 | 5.649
